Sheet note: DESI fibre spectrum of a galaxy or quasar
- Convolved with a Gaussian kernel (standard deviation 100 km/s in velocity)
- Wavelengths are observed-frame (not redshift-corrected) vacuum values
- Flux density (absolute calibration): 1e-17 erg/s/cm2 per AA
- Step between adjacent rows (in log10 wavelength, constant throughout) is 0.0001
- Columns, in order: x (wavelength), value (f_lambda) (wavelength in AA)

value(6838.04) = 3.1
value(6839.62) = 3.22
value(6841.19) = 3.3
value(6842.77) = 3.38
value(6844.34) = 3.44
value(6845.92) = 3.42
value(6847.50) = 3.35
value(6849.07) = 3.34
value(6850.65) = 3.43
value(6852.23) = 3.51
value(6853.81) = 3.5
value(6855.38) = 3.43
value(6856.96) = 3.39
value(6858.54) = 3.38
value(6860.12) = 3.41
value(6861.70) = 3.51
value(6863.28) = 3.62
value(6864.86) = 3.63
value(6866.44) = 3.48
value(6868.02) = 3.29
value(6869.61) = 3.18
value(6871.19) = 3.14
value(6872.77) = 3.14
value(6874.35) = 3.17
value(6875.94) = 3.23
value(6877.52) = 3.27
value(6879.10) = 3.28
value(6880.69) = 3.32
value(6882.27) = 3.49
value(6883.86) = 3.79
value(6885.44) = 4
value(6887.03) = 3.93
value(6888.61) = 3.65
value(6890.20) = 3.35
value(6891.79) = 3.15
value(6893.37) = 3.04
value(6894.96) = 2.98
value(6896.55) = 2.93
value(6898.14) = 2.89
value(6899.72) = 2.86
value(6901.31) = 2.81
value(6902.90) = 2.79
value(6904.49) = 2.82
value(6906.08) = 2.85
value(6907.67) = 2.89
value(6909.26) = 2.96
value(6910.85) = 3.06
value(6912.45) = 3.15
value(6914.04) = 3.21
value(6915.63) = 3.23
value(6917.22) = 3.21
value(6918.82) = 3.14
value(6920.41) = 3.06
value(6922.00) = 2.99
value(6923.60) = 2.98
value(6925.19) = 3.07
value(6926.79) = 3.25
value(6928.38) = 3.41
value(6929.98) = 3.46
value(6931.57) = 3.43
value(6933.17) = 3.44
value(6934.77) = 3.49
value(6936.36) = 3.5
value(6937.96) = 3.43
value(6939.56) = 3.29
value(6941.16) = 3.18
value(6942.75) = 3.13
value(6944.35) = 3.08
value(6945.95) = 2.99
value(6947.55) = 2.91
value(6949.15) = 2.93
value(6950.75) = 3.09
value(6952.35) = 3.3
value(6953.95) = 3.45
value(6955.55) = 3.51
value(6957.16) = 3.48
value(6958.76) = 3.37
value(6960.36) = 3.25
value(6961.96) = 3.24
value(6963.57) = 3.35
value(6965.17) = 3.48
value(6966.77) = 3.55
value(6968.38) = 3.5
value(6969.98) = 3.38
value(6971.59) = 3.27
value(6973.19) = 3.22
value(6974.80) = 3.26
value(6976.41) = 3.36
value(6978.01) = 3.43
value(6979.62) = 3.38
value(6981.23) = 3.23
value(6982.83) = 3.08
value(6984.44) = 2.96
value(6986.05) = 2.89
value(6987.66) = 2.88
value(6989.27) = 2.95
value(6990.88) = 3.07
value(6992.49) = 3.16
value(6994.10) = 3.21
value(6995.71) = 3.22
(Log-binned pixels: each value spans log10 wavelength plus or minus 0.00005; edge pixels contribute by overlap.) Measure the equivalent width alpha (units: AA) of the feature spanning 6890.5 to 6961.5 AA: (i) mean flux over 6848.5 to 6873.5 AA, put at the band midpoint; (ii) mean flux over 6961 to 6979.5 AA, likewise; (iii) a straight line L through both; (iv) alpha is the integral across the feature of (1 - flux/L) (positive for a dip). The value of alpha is 4.85 AA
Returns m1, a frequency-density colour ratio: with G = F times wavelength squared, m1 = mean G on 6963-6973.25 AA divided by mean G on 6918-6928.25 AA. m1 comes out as 1.11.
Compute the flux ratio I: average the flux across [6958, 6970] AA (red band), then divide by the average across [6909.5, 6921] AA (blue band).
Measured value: 1.1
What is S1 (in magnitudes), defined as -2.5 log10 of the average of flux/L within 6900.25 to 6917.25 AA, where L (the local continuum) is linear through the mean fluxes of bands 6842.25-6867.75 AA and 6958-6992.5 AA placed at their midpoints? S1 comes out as 0.127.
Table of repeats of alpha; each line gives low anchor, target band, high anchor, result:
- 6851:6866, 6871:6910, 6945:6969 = 2.7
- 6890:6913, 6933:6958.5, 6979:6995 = -2.0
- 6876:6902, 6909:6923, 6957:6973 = 0.9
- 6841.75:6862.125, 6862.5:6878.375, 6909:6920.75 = 0.1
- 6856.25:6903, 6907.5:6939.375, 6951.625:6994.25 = 0.6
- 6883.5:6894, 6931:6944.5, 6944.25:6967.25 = 0.0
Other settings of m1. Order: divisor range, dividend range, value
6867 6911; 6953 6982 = 1.08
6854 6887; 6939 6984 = 0.98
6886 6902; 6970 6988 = 1.03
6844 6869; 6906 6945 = 0.95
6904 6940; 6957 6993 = 1.03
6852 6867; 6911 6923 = 0.91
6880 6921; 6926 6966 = 1.05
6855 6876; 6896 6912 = 0.87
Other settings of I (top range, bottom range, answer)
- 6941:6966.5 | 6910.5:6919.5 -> 1.02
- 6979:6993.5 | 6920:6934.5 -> 0.94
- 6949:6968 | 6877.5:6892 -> 0.94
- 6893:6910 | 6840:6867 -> 0.84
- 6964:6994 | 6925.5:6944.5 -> 0.97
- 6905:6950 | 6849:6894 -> 0.93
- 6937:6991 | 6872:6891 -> 0.93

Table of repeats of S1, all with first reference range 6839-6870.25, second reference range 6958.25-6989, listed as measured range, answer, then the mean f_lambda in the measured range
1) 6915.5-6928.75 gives 0.06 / 3.14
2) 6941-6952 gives 0.08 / 3.05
